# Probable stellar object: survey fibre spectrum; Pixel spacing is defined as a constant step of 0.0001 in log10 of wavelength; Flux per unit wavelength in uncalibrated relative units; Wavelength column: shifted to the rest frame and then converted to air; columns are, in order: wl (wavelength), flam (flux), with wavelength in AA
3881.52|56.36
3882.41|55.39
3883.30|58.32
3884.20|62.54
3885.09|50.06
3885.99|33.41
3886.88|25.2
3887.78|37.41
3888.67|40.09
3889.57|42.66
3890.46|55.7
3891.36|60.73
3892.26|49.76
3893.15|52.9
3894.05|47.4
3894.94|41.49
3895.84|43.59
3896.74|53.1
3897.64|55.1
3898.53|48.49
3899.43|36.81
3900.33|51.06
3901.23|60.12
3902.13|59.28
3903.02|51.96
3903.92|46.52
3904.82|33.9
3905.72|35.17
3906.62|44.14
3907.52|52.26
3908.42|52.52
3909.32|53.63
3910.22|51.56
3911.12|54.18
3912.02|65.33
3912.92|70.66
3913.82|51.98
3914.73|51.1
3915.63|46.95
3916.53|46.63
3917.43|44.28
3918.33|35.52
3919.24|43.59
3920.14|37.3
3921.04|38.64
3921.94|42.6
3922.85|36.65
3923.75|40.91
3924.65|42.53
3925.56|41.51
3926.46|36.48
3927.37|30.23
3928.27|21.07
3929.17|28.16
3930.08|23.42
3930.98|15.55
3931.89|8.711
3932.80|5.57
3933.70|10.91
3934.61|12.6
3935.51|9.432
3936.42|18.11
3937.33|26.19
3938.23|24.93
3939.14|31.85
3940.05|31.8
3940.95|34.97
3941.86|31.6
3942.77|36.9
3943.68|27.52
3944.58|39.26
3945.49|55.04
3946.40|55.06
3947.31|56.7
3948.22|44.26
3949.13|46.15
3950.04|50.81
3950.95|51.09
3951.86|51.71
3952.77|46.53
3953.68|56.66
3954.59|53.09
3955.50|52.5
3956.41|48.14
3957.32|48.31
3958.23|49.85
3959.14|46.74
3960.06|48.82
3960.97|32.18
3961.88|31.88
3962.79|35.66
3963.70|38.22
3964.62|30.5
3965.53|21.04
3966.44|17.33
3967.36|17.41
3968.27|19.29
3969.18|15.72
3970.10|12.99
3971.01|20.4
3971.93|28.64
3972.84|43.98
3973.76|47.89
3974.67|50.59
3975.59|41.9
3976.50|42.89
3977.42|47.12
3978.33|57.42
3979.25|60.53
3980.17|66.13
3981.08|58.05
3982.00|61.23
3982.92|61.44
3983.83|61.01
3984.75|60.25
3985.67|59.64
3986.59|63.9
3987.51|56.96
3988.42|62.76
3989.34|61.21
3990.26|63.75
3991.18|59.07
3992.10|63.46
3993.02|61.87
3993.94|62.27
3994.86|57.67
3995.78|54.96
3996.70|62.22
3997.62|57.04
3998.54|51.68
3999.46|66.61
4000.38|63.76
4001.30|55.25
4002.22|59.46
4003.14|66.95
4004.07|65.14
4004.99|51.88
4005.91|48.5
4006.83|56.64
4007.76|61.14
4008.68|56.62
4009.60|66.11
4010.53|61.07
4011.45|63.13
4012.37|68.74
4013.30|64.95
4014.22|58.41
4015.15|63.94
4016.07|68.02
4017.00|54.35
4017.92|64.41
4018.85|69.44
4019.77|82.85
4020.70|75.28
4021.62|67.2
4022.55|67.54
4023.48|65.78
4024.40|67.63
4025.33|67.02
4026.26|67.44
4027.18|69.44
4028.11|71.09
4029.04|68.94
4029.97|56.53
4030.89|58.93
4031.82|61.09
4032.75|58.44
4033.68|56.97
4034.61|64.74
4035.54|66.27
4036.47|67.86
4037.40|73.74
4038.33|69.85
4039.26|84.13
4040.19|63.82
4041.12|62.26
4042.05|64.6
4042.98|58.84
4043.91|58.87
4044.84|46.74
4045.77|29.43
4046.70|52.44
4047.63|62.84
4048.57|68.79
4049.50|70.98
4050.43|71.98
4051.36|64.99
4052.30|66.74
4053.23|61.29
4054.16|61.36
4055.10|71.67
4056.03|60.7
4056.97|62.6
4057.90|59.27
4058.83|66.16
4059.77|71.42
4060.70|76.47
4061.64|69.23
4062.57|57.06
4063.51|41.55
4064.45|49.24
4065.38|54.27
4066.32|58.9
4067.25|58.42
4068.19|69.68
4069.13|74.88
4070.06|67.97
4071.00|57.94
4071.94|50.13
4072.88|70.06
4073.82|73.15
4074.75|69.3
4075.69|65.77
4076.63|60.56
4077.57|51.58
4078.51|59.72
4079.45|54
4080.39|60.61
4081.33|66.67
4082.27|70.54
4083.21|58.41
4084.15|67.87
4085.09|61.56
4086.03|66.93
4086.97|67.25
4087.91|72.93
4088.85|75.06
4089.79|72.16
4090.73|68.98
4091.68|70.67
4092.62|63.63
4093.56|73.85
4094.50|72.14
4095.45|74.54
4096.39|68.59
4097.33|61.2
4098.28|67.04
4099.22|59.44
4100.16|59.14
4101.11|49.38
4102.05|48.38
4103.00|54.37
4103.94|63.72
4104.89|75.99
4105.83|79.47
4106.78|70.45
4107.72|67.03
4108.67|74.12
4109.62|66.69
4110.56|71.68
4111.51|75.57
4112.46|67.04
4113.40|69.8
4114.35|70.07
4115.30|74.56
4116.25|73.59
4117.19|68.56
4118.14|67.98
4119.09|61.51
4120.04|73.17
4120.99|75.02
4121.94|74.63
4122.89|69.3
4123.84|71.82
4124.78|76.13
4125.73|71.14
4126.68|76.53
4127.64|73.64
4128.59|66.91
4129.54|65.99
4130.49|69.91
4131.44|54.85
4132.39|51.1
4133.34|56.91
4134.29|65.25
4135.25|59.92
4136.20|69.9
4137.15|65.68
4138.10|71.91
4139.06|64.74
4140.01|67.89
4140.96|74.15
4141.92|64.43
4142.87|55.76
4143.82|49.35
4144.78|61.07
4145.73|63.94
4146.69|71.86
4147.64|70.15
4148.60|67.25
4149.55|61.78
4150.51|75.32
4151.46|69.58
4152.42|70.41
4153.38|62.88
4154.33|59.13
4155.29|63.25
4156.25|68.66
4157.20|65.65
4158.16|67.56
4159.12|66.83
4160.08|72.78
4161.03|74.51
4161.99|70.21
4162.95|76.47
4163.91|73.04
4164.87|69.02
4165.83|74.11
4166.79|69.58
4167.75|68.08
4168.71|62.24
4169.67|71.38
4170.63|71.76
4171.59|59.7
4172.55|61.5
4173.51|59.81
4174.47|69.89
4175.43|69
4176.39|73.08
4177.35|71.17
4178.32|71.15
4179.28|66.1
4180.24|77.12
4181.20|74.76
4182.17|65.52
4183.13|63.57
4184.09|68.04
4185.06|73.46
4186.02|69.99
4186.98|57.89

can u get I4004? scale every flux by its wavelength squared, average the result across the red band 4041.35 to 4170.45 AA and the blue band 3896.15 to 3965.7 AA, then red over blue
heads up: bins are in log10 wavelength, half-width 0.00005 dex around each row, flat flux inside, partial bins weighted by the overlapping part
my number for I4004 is 1.76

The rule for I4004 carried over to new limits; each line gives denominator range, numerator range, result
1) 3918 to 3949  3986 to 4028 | 2.05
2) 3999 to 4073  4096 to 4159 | 1.10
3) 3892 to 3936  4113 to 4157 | 1.83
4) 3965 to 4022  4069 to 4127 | 1.29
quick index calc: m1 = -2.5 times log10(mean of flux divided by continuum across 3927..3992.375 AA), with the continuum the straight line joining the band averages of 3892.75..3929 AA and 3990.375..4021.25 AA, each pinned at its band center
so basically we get 0.34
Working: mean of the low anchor 46.1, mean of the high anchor 62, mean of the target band 40.3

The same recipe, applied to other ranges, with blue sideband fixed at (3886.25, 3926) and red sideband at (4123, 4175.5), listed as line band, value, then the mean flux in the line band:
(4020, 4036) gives -0.15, 65.5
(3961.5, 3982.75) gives 0.35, 38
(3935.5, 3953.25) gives 0.27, 39.3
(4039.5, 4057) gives -0.05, 61.4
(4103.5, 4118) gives -0.12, 71.2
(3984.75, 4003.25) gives -0.12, 60.4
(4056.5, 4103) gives -0.04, 63.7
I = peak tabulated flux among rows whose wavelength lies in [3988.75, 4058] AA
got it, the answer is 84.13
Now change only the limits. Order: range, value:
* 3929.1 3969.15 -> 56.7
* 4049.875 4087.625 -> 76.47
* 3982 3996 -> 63.9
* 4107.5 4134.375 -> 76.53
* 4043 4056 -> 71.98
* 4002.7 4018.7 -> 68.74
